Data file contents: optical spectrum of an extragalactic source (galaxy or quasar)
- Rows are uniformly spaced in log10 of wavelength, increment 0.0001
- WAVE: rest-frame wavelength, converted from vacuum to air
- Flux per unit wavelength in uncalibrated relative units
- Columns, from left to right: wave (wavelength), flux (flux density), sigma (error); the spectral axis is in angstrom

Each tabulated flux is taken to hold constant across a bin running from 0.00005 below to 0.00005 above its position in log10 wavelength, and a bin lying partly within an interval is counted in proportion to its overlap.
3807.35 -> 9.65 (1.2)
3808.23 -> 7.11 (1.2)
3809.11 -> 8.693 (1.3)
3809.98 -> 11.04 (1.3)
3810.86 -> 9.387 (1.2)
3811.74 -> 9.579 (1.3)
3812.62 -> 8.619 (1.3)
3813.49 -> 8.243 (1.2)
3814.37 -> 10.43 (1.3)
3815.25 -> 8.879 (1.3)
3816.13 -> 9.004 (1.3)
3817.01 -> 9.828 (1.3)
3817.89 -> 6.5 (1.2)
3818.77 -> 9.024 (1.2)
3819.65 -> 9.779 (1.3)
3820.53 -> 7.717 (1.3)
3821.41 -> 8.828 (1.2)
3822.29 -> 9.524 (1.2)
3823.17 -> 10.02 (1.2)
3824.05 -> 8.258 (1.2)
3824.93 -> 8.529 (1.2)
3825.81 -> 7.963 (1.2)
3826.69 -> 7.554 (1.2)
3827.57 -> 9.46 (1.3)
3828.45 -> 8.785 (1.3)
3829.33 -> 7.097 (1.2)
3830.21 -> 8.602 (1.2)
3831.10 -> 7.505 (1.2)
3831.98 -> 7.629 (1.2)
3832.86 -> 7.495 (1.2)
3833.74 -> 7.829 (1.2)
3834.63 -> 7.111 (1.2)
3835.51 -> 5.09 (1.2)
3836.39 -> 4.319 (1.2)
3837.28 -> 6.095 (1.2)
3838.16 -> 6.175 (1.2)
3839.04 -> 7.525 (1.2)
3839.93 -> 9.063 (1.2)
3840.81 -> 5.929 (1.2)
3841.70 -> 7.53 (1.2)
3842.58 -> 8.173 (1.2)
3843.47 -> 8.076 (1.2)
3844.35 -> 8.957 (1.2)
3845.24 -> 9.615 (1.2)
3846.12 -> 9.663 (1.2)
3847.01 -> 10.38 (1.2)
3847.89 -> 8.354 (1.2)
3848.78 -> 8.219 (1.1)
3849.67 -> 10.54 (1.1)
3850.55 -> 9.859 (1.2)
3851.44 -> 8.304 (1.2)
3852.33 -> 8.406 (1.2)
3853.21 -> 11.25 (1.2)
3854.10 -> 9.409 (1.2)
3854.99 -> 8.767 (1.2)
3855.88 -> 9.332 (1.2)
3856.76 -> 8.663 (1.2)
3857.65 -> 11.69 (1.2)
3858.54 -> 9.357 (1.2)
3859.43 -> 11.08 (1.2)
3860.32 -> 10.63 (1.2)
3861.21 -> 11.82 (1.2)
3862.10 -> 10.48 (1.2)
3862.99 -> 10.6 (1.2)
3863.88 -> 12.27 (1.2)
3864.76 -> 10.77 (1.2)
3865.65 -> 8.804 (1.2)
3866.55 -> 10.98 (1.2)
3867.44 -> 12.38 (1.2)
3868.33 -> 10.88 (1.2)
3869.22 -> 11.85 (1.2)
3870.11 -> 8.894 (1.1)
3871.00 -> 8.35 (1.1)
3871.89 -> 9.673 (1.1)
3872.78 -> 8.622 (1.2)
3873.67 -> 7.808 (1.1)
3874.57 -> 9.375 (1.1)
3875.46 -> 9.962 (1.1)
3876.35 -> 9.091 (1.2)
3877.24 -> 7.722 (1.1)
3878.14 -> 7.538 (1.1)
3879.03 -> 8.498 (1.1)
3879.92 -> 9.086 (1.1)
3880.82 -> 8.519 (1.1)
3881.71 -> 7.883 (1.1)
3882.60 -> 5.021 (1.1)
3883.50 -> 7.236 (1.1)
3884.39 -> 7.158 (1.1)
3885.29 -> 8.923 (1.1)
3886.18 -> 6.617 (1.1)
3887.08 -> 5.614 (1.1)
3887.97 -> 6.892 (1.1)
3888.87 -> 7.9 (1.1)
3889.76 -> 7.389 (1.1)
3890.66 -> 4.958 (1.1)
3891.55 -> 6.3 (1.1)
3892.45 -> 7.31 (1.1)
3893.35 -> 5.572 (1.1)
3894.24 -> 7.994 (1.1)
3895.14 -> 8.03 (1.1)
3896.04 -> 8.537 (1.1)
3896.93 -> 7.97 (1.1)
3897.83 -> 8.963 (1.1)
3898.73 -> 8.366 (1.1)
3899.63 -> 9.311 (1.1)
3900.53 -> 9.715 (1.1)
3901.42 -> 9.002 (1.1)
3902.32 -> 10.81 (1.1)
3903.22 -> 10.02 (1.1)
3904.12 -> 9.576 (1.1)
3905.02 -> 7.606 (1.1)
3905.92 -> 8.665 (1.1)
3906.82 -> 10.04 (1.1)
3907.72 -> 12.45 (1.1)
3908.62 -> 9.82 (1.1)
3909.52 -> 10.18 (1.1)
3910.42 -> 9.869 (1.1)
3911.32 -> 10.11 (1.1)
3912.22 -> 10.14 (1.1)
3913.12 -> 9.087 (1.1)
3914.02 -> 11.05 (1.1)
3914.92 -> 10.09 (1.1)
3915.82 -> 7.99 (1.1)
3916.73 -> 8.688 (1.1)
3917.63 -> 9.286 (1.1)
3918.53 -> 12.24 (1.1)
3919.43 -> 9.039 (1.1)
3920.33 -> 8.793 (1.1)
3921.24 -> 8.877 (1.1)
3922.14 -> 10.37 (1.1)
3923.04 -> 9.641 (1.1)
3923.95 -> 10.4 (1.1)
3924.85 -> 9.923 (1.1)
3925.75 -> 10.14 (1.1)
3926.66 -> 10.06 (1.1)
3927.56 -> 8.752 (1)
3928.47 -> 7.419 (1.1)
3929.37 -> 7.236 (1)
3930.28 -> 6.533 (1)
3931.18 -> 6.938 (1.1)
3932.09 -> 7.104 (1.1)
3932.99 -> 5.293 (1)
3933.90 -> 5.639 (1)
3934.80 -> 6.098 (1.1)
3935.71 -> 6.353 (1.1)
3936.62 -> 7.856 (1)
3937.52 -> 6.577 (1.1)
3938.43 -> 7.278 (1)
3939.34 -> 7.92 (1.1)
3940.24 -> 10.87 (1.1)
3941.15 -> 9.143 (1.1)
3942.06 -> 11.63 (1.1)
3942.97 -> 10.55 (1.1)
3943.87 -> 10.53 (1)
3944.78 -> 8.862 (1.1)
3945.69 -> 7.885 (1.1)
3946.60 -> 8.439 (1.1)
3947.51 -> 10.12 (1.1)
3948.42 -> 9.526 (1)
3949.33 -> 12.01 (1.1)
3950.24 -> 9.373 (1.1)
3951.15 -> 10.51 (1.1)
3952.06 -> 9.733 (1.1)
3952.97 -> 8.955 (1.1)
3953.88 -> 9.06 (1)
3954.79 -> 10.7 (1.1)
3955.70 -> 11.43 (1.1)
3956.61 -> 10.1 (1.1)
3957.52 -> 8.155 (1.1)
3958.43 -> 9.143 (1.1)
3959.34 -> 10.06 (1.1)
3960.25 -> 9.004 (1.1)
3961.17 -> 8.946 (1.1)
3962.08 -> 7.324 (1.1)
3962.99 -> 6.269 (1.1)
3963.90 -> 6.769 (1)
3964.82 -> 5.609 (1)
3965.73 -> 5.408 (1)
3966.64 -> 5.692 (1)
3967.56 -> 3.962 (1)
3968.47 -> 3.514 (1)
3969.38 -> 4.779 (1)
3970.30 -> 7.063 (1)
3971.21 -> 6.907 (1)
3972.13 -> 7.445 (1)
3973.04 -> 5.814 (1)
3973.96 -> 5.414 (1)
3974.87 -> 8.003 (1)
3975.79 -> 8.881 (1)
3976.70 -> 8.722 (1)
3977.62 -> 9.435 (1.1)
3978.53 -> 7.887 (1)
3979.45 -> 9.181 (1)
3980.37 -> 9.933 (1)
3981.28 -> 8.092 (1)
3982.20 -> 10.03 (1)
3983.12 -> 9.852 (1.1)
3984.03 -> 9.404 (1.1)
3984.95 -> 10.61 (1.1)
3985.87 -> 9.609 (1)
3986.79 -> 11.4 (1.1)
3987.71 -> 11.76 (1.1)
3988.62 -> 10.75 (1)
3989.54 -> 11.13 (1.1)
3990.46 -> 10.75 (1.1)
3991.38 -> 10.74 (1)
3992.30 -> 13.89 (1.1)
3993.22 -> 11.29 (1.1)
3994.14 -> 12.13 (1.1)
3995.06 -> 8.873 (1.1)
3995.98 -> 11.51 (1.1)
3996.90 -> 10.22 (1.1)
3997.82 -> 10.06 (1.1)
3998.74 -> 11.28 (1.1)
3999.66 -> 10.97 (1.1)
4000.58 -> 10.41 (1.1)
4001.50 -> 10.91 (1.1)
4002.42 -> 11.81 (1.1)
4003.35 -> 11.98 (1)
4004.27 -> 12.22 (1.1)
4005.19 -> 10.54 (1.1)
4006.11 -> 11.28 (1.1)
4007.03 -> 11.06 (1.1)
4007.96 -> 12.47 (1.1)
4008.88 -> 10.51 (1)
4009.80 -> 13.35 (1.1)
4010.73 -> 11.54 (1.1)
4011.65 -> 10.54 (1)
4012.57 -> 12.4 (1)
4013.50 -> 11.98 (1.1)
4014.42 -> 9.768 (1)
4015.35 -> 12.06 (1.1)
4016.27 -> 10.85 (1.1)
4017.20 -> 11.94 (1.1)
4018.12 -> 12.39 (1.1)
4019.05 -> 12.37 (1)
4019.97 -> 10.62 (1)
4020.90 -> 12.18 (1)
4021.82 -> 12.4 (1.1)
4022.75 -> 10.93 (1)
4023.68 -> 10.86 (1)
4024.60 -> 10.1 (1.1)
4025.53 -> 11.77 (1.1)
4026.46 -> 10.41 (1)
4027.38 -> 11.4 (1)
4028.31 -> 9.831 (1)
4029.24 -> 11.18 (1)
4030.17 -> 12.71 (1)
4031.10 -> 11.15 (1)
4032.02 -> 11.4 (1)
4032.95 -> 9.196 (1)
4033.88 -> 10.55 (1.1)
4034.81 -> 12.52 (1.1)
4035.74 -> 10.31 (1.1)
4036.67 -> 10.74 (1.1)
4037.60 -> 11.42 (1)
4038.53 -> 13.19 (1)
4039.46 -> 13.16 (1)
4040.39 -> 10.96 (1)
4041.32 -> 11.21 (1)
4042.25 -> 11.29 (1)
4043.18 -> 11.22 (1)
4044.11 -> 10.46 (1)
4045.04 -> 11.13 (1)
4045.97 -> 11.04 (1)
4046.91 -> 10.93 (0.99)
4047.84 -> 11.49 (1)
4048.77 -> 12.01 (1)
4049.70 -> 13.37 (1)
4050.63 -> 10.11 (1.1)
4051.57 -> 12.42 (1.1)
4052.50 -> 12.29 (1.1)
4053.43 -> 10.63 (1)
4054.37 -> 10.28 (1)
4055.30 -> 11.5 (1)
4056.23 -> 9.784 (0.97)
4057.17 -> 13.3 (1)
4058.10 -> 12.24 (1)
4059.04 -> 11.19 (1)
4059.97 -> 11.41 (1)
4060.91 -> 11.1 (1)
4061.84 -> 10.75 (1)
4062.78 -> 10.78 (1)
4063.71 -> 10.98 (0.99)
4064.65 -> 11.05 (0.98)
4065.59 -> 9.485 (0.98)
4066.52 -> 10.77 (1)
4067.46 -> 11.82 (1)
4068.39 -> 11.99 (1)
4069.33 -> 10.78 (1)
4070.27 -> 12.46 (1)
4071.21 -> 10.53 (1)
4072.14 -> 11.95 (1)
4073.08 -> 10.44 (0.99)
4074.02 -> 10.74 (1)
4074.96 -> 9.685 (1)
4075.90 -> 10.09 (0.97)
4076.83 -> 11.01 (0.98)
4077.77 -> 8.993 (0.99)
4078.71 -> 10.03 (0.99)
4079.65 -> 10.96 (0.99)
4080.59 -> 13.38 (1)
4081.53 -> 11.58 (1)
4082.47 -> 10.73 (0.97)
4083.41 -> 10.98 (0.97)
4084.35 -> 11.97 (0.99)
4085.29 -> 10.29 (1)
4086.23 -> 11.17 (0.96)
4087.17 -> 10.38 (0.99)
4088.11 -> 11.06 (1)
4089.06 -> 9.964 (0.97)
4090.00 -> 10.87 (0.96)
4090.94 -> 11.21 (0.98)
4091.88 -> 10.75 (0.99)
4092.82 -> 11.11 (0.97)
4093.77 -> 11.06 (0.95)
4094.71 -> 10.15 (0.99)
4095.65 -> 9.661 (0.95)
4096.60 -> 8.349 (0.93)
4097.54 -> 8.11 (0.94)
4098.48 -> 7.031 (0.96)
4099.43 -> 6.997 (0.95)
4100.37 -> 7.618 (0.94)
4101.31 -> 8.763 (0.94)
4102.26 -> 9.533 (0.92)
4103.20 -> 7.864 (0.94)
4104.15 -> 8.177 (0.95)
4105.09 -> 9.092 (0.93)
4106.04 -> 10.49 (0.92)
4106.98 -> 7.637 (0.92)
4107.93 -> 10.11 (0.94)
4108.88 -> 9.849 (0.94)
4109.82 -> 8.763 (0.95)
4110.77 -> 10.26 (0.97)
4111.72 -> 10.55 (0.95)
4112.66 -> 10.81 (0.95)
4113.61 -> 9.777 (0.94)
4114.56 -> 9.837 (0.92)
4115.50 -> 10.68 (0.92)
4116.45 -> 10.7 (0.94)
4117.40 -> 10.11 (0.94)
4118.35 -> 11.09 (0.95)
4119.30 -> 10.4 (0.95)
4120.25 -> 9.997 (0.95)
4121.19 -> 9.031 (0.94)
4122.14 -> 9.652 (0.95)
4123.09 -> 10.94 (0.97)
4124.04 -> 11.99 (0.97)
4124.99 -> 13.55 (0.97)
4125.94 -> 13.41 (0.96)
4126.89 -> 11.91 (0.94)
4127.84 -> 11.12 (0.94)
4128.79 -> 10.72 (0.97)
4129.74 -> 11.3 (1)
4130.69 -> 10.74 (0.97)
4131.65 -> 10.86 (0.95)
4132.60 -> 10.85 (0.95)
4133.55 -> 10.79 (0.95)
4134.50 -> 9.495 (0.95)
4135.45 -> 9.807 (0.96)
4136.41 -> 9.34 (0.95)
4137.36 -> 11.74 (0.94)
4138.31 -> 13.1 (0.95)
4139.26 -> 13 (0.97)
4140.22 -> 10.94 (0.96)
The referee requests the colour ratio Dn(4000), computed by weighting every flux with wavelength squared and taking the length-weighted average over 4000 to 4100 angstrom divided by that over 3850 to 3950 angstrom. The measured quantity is 1.3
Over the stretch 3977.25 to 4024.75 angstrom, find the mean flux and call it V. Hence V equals 11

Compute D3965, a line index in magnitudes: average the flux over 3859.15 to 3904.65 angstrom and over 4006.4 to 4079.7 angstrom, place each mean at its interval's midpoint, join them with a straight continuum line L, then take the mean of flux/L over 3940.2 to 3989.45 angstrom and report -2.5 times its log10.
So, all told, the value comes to 0.15 mag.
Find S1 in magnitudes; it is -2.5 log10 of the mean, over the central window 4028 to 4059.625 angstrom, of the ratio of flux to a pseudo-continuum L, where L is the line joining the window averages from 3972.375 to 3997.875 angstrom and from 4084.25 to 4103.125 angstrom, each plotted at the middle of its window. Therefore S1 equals -0.17 mag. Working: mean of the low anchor 9.81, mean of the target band 11.4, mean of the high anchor 9.72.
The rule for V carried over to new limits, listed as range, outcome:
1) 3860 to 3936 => 8.82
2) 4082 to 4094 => 10.9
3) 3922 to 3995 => 8.72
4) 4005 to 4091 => 11.2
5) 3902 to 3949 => 9.03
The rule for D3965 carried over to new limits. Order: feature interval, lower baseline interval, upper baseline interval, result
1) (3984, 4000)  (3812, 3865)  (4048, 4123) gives -0.12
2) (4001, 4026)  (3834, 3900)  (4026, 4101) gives -0.12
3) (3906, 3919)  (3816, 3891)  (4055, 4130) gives -0.11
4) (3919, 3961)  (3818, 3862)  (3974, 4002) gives 0.09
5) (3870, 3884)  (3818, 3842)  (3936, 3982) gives -0.04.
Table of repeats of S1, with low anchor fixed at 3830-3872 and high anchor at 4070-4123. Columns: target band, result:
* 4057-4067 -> -0.123 mag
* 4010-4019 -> -0.189 mag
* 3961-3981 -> 0.348 mag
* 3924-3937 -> 0.227 mag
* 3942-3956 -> -0.049 mag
